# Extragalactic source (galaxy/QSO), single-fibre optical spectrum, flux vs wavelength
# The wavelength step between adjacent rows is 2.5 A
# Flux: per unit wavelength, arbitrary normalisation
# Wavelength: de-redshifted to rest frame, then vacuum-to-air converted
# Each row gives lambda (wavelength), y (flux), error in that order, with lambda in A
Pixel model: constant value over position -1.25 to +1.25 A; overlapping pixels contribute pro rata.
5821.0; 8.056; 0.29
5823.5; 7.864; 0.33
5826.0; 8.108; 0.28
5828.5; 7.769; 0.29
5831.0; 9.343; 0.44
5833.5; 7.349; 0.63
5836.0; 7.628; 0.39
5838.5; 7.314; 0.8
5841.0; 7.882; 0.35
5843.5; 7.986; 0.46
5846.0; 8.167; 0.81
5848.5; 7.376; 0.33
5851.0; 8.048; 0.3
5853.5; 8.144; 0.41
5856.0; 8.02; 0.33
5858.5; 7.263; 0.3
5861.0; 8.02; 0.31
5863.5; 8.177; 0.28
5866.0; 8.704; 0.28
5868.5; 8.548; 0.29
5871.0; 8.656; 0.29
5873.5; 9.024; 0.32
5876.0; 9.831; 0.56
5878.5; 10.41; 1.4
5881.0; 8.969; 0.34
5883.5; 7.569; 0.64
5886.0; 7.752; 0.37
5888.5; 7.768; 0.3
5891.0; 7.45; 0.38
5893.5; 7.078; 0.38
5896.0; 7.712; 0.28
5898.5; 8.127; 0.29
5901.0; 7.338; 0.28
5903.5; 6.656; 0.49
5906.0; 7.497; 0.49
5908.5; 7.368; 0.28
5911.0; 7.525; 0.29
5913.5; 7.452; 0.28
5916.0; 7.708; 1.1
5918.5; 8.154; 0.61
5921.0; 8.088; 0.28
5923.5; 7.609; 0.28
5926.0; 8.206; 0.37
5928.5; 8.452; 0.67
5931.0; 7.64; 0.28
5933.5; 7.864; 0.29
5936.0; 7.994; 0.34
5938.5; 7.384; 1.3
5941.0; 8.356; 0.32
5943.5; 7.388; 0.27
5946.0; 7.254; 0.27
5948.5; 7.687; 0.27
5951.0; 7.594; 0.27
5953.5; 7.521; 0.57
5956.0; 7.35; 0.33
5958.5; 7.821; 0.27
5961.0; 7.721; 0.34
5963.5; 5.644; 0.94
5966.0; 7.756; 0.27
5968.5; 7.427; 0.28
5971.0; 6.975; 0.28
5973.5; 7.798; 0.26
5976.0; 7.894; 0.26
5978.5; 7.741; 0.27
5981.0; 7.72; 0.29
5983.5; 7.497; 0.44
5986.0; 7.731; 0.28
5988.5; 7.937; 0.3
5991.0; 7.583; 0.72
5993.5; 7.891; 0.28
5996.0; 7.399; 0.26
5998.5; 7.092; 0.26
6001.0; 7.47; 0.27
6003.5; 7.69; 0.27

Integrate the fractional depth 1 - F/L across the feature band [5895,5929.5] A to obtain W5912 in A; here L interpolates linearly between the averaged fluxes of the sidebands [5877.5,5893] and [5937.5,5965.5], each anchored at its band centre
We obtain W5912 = 0.9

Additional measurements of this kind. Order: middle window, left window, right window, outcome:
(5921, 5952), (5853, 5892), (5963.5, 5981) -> 0.0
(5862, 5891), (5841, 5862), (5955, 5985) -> -3.1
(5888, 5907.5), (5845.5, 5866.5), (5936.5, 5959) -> 0.9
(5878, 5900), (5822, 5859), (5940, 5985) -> -0.7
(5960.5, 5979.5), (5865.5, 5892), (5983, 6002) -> 1.1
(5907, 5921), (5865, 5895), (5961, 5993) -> 0.8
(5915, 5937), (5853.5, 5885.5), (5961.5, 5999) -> 0.1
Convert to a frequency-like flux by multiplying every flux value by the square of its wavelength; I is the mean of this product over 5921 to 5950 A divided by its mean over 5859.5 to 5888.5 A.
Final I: 0.92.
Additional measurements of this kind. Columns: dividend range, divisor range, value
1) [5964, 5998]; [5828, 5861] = 1.01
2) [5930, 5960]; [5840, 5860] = 1.01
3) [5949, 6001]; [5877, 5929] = 0.98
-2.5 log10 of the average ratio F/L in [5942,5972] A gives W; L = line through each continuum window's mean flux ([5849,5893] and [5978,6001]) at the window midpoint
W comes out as 0.06 mag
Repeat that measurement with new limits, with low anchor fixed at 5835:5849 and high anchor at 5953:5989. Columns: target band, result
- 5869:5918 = -0.050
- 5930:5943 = -0.037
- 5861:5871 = -0.100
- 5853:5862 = -0.016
